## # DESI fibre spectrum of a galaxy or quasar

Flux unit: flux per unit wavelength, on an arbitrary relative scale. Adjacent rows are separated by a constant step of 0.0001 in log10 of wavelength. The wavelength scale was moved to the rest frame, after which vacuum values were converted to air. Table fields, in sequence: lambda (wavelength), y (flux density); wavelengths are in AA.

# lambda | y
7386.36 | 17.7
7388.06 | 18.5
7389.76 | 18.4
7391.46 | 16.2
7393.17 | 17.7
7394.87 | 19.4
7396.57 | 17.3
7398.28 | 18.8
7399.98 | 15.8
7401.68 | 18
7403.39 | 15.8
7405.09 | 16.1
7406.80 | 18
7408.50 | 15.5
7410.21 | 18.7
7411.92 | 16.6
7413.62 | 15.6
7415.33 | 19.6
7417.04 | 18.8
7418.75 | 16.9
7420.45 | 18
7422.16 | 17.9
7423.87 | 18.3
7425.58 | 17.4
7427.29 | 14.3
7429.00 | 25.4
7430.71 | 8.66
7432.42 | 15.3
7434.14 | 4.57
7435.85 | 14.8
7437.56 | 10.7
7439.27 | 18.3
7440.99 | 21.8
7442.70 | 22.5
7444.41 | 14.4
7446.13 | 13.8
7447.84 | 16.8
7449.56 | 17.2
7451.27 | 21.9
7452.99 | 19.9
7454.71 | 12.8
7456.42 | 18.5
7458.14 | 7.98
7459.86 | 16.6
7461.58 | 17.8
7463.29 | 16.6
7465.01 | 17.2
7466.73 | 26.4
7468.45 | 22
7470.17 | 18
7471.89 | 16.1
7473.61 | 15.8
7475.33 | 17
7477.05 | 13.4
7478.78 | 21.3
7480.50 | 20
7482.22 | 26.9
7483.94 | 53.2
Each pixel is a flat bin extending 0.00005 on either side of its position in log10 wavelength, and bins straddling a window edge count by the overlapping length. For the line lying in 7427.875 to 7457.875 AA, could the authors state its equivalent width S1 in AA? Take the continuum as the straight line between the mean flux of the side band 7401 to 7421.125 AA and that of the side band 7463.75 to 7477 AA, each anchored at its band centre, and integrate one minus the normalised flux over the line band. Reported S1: 3.0 AA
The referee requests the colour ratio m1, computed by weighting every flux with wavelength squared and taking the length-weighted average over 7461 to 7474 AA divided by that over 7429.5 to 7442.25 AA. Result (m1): 1.4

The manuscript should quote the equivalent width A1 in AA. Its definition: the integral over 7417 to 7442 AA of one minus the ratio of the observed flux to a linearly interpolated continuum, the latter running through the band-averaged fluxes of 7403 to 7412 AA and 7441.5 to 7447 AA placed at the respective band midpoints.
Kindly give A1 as 1.5 AA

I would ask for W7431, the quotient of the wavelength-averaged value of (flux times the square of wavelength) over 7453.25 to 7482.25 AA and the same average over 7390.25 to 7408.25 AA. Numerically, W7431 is 1.0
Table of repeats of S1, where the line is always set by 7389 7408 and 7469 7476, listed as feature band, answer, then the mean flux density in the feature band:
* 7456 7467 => 0.2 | 16.8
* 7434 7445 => 0.7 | 16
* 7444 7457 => 0.1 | 17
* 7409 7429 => -0.6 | 17.8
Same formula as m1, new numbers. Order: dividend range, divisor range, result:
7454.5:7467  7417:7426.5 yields 0.94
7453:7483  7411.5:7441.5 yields 1.12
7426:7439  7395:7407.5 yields 0.80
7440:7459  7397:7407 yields 1.01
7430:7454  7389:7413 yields 0.92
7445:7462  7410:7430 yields 0.91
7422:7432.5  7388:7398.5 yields 0.94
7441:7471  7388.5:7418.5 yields 1.04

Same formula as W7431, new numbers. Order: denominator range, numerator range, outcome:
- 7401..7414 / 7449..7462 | 1.00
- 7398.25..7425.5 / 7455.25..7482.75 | 1.06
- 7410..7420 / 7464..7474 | 1.11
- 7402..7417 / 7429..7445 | 0.89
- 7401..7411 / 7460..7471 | 1.17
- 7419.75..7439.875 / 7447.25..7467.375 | 1.15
